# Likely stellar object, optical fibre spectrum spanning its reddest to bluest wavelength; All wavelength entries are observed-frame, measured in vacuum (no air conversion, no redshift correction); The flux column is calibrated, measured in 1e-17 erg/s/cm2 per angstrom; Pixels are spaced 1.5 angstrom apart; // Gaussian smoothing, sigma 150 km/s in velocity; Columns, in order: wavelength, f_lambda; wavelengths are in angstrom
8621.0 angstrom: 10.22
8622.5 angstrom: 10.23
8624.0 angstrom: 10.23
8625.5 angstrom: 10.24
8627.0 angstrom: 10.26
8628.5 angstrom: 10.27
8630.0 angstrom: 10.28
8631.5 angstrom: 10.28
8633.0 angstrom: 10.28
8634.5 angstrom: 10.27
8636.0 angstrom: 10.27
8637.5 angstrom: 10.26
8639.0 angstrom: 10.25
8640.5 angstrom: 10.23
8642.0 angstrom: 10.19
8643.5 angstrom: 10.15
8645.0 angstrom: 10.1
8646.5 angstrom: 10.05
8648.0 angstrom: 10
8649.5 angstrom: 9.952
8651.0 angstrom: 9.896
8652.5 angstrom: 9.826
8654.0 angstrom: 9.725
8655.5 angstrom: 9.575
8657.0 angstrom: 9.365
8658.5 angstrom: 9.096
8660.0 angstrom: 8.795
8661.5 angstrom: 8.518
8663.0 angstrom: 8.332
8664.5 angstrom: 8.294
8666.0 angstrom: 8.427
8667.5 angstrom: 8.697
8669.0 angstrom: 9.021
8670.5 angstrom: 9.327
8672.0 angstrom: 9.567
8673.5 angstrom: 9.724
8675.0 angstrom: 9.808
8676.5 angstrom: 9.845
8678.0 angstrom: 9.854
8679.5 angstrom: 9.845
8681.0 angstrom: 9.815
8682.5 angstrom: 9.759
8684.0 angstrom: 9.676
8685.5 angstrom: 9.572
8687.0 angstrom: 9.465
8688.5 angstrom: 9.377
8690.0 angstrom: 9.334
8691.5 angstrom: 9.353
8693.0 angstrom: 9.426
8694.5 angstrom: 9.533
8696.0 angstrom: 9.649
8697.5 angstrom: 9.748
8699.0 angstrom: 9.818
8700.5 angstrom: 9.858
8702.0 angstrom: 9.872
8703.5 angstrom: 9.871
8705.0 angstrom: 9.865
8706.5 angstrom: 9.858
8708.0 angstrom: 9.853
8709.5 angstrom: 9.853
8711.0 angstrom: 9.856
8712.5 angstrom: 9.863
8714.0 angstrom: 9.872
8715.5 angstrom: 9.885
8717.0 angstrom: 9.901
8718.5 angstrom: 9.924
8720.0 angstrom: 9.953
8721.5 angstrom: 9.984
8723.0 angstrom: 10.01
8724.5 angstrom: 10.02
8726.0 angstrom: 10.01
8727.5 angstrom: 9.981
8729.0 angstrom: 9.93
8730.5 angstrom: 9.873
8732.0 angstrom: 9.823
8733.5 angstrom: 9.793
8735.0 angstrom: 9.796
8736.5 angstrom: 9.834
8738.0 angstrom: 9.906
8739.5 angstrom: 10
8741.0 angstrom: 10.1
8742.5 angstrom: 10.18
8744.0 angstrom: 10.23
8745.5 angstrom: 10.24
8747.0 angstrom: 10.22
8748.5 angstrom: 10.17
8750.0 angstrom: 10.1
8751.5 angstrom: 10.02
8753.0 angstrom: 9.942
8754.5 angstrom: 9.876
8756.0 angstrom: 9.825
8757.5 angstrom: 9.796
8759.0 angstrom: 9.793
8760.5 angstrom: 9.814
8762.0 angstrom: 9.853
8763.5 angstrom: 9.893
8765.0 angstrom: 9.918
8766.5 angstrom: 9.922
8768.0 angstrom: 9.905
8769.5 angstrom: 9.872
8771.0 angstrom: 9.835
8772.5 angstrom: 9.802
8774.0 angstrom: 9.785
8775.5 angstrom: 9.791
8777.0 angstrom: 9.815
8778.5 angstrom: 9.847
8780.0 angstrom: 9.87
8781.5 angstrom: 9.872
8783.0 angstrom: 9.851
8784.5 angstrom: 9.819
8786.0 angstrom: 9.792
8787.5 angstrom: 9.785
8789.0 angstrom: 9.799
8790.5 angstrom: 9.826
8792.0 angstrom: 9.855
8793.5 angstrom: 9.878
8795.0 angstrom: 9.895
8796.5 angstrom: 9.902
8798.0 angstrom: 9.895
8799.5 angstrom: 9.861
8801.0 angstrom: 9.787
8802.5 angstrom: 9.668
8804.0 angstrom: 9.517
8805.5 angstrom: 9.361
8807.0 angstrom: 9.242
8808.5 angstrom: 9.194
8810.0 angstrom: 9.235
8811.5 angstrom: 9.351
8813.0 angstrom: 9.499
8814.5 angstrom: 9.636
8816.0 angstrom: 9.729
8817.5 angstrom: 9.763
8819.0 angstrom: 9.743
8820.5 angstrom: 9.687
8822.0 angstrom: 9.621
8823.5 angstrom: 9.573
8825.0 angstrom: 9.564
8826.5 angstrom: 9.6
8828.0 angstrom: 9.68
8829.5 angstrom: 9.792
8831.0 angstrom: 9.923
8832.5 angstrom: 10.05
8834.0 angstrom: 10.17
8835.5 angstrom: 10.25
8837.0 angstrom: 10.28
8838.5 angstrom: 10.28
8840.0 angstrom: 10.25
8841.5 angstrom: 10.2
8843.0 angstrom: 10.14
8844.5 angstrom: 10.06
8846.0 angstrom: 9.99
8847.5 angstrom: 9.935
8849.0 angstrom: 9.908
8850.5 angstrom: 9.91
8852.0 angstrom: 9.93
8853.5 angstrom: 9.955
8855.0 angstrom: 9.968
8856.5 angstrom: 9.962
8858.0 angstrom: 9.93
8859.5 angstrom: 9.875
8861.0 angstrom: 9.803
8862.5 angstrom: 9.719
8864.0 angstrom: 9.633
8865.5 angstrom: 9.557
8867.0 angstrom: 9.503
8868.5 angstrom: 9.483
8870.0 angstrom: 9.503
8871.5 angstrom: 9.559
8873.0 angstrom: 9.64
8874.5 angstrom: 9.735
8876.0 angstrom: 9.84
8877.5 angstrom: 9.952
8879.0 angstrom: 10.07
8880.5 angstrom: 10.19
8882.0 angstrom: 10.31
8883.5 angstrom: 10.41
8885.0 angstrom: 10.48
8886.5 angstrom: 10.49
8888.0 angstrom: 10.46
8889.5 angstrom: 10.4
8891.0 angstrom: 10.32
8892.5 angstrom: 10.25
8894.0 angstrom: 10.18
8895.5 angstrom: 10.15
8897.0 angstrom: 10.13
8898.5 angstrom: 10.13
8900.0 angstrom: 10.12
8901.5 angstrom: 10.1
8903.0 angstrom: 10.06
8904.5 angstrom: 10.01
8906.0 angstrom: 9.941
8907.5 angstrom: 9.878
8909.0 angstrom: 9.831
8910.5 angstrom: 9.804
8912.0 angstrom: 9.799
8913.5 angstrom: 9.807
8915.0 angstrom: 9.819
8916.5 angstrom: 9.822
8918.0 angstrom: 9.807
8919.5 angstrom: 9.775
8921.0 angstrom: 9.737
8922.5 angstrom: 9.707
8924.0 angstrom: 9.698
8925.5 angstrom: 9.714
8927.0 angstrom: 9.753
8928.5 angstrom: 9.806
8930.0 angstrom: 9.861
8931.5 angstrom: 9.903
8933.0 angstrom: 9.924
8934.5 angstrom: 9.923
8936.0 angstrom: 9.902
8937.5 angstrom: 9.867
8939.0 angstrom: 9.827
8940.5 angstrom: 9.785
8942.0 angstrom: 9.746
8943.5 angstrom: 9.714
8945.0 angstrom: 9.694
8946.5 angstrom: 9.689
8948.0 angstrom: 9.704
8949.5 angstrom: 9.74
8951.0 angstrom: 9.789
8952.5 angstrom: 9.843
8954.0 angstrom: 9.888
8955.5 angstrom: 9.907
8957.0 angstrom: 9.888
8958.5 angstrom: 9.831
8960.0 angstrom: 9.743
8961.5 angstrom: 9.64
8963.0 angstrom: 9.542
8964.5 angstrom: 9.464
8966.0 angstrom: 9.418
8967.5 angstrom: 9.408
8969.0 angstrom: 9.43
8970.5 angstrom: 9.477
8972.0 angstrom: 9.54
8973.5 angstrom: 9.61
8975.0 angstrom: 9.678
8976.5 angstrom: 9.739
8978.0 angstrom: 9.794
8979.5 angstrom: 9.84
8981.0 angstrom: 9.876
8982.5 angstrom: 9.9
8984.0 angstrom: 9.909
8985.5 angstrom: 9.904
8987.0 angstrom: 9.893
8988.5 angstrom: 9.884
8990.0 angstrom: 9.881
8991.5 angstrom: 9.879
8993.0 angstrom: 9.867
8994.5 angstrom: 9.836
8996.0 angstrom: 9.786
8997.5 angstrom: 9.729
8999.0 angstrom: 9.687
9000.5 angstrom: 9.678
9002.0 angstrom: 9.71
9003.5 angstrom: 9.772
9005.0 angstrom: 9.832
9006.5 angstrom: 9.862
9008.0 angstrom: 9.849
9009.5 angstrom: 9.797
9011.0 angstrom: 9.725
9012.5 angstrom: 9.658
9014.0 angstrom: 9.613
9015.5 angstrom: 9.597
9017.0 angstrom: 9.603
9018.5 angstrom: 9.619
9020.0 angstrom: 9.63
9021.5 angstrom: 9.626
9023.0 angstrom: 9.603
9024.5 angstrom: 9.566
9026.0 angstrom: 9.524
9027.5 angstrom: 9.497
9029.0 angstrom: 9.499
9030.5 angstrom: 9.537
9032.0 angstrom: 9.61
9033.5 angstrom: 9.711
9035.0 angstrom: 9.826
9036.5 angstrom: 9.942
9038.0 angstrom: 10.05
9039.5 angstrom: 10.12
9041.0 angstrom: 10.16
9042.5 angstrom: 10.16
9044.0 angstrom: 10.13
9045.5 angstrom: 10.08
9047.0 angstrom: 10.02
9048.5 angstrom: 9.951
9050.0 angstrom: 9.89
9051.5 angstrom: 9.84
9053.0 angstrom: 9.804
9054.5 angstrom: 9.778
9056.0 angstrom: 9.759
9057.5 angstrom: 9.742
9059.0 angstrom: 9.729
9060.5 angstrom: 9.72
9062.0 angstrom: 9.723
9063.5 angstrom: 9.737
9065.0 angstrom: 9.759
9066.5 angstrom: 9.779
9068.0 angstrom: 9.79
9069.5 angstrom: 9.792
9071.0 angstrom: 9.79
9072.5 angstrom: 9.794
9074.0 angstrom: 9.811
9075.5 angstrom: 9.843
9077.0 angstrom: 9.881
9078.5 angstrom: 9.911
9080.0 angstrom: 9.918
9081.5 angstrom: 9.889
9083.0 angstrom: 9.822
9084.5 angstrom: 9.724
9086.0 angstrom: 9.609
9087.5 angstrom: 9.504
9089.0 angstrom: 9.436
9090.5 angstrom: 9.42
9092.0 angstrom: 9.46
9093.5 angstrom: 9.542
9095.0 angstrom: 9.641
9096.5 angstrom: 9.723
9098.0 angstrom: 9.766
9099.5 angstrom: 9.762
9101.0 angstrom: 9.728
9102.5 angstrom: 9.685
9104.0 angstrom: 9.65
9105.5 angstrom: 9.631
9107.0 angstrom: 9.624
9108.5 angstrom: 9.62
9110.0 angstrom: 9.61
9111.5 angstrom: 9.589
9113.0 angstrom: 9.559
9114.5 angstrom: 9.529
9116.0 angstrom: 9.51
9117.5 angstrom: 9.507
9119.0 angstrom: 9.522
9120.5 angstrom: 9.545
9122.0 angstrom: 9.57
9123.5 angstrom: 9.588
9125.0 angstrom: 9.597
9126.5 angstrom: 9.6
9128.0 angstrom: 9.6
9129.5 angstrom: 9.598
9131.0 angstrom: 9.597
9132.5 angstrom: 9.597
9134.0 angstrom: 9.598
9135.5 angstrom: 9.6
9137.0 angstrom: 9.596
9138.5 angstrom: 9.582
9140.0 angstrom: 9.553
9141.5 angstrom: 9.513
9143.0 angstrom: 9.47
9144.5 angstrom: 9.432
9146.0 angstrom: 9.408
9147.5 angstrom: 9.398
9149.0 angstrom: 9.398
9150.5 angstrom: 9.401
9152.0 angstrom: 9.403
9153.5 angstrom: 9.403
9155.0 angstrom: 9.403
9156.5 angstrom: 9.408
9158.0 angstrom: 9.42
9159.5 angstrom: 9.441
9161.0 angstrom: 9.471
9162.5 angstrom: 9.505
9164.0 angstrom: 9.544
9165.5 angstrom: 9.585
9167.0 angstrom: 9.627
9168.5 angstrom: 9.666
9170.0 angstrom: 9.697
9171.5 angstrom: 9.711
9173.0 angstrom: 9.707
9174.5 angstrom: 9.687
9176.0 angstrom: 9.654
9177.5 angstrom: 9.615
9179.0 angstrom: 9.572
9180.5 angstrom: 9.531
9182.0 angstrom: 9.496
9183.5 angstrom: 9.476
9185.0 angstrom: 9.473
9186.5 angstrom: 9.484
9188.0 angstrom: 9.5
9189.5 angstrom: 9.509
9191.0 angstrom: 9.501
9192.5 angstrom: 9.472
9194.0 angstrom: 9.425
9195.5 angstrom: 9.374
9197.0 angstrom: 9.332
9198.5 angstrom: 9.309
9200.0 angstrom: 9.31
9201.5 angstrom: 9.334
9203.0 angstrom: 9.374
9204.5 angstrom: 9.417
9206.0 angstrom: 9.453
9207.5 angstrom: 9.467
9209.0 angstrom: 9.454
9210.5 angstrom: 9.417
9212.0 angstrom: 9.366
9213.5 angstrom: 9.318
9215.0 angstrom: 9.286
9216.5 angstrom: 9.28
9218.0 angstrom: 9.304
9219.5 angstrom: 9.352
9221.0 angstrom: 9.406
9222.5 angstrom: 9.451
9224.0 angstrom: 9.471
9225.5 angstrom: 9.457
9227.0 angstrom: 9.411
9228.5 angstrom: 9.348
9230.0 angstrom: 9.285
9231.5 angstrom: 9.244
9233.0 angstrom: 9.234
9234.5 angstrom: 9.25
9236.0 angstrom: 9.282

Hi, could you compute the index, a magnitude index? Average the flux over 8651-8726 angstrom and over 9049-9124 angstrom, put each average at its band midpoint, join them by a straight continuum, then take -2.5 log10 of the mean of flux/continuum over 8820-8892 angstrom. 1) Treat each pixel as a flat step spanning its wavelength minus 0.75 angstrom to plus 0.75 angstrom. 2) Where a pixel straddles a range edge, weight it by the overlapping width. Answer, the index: -0.04 mag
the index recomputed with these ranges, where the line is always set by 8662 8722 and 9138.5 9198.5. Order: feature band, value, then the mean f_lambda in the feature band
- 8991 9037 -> -0.019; 9.7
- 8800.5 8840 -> -0.017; 9.71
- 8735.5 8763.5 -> -0.046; 9.99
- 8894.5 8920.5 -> -0.044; 9.94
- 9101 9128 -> -0.009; 9.59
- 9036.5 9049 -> -0.061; 10.1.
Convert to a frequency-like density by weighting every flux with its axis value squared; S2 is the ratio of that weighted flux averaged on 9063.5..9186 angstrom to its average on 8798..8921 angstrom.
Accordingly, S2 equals 1.0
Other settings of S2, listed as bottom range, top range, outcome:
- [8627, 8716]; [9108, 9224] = 1.09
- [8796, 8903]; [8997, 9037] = 1.02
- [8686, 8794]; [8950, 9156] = 1.06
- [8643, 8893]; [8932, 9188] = 1.06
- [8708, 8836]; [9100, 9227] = 1.05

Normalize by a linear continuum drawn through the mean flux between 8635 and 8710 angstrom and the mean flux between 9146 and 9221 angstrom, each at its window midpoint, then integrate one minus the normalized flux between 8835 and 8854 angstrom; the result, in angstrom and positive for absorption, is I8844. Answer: -1.0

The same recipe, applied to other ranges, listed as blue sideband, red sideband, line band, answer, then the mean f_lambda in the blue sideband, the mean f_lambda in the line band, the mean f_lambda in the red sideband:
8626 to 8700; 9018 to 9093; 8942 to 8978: 0.3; 9.66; 9.67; 9.77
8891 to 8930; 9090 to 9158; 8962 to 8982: 0.4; 9.92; 9.61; 9.55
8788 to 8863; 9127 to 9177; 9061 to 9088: -0.5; 9.81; 9.78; 9.54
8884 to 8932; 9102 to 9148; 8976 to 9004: 0.0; 9.99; 9.82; 9.56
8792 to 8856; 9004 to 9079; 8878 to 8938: -1.3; 9.81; 10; 9.78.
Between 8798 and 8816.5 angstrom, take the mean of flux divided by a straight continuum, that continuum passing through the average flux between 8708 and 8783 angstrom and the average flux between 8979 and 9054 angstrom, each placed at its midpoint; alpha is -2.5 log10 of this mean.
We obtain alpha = 0.042 mag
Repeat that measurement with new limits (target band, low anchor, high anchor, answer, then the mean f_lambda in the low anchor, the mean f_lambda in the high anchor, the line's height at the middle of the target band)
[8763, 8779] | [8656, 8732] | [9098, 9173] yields -0.030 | 9.58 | 9.56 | 9.58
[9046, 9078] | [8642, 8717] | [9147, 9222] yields -0.036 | 9.58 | 9.46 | 9.49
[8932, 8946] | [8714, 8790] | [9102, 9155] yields -0.010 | 9.92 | 9.54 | 9.73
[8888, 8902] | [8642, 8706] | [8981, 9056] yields -0.056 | 9.53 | 9.8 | 9.7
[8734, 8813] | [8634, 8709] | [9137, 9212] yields -0.027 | 9.62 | 9.49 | 9.59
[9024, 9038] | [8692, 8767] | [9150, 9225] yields -0.005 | 9.9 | 9.47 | 9.62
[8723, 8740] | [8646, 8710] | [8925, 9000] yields -0.039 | 9.51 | 9.76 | 9.56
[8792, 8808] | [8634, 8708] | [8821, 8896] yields 0.017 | 9.61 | 9.97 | 9.86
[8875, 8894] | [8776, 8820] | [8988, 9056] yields -0.057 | 9.7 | 9.79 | 9.73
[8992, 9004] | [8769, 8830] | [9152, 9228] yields -0.020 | 9.7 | 9.47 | 9.58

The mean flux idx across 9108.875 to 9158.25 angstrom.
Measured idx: 9.52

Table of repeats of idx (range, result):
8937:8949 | 9.75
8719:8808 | 9.88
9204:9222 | 9.38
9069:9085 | 9.84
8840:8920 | 9.97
